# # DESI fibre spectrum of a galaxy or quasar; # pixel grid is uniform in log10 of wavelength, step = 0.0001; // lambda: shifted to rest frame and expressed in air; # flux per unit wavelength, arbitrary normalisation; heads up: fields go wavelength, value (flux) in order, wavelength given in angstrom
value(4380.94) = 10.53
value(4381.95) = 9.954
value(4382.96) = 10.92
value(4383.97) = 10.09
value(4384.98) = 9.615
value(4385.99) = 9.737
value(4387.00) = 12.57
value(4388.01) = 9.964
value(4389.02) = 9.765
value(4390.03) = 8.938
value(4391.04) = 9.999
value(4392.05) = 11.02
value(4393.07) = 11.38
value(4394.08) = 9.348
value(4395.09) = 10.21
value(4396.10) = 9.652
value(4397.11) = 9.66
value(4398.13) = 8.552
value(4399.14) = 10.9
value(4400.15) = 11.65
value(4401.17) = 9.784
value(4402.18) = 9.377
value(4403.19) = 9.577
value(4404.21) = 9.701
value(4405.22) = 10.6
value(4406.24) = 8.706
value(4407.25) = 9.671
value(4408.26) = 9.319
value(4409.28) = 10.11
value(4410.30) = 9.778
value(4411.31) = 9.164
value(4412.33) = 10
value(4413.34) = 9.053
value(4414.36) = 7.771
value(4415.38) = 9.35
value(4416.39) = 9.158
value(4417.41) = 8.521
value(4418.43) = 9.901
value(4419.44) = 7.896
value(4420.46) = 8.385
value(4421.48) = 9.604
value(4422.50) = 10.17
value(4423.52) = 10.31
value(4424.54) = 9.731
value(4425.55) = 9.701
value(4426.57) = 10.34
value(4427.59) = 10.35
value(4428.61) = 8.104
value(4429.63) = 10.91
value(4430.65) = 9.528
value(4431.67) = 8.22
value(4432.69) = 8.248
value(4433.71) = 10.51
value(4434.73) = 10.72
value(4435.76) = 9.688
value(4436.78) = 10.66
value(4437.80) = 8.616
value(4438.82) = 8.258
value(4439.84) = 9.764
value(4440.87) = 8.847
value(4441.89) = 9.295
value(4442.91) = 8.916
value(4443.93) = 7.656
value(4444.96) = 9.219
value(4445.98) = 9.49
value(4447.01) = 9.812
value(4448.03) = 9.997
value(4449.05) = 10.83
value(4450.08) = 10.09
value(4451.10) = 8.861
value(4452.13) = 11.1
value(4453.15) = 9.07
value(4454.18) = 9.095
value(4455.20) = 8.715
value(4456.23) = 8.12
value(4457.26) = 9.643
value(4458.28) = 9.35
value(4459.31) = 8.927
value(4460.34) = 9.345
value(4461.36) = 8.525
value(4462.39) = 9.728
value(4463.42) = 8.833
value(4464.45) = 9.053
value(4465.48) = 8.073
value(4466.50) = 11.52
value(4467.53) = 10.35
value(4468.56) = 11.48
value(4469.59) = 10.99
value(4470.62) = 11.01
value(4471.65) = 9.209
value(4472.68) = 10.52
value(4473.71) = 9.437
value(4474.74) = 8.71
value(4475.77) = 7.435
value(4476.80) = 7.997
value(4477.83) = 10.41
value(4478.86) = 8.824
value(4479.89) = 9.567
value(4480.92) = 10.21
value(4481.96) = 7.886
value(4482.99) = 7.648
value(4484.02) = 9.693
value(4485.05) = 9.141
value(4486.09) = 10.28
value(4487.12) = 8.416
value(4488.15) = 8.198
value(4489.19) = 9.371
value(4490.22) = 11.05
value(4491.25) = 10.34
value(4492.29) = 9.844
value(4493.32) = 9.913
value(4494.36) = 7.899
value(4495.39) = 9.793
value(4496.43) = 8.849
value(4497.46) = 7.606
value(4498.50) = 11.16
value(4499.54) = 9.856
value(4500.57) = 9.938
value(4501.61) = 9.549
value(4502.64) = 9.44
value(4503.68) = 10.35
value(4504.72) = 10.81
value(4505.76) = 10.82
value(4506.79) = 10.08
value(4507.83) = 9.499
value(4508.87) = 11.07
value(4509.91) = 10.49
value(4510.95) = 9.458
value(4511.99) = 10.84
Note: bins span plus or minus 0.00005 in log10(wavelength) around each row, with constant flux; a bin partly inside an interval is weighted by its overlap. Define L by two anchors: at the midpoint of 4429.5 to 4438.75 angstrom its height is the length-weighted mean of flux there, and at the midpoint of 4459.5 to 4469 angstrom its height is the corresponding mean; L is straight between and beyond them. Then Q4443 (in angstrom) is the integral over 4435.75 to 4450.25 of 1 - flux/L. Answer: 0.3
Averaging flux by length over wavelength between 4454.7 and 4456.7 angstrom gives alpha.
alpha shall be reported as 8.4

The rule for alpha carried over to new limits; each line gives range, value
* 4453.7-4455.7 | 8.93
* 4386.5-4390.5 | 10.3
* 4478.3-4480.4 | 9.23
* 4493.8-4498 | 8.55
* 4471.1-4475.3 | 9.46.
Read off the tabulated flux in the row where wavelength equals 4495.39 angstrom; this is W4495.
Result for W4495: 9.793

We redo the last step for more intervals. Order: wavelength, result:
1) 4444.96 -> 9.219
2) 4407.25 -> 9.671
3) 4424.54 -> 9.731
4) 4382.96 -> 10.92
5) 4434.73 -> 10.72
